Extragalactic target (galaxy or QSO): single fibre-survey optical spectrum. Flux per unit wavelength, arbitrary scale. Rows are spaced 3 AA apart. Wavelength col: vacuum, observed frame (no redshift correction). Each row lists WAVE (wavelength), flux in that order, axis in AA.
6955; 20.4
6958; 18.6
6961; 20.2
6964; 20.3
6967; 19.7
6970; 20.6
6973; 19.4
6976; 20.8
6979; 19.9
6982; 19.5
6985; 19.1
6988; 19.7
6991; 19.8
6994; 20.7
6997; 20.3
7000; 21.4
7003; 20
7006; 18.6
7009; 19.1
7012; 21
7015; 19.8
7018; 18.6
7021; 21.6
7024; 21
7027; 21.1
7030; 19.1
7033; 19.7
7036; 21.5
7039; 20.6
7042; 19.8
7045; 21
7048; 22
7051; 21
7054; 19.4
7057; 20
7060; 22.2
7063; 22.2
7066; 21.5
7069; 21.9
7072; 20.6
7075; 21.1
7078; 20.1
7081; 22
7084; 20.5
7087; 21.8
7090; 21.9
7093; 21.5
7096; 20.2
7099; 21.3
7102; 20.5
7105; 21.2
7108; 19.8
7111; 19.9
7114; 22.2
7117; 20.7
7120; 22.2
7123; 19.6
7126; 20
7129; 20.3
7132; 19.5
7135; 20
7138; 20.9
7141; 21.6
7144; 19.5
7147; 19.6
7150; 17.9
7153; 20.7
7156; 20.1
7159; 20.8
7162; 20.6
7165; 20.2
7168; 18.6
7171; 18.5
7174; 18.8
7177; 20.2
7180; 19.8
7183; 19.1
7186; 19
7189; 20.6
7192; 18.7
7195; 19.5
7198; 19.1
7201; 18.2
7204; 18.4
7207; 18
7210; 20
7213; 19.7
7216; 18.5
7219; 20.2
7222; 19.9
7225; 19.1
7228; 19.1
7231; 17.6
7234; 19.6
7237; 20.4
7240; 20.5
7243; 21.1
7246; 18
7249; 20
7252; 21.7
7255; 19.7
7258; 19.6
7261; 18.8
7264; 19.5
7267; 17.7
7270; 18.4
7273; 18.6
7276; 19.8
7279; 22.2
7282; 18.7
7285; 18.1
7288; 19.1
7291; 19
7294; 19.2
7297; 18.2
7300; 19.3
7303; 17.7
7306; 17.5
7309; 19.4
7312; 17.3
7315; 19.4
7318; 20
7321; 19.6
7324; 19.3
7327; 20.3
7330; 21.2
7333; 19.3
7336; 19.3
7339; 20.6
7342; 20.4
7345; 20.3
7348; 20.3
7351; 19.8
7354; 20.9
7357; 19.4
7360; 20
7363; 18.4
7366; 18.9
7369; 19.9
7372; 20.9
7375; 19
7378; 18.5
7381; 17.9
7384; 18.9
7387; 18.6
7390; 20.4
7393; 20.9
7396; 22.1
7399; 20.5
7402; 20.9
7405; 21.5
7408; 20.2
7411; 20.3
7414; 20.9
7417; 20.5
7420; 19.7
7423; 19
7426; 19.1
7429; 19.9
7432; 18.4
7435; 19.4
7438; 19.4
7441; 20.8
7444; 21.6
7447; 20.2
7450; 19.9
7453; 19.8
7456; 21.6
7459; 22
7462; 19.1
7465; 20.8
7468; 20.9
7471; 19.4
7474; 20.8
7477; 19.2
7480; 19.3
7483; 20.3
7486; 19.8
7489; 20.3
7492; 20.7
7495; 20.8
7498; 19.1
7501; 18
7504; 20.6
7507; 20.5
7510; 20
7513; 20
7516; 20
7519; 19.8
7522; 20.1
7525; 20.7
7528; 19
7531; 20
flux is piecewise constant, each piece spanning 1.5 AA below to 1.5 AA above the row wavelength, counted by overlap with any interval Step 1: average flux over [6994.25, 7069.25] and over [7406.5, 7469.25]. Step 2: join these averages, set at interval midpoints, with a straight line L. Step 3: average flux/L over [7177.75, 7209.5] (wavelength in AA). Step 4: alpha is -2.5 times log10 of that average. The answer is 0.07 mag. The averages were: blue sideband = 20.6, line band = 19.1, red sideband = 20.2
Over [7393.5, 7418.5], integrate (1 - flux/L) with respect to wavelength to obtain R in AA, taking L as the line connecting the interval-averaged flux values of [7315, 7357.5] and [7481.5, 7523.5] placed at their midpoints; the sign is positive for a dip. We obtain -1.0 AA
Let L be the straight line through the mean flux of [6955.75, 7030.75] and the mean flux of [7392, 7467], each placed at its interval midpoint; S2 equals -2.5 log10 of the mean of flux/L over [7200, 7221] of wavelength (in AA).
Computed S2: 0.06 mag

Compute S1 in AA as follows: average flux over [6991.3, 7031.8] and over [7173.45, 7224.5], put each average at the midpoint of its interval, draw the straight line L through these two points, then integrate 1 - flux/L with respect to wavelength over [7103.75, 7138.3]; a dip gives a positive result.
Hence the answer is -1.5 AA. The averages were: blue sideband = 20.2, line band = 20.5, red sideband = 19.3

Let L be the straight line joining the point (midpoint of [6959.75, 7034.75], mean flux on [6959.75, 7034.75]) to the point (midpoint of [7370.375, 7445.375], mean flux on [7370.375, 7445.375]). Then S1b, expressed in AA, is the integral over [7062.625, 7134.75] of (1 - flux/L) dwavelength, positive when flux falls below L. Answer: -3.2 AA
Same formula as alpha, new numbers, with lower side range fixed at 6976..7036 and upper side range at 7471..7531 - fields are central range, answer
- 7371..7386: 0.056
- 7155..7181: 0.016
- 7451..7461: -0.054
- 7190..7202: 0.058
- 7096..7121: -0.046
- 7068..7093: -0.063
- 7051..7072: -0.058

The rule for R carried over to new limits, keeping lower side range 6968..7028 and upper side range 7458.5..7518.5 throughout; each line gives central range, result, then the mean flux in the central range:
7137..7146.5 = -0.2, 20.5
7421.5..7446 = 0.4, 19.7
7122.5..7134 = 0.1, 19.9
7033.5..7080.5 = -2.1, 21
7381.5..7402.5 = -0.1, 20.2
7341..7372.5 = 0.3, 19.9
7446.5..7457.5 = -0.2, 20.4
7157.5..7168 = -0.1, 20.3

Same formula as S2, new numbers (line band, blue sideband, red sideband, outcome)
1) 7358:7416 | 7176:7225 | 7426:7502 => -0.005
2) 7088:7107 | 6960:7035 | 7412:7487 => -0.054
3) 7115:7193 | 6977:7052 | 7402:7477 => 0.016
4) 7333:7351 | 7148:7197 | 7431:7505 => -0.011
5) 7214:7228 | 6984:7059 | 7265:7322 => -0.008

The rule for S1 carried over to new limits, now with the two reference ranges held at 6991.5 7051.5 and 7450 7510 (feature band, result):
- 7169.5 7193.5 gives 1.1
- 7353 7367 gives 0.5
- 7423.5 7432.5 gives 0.4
